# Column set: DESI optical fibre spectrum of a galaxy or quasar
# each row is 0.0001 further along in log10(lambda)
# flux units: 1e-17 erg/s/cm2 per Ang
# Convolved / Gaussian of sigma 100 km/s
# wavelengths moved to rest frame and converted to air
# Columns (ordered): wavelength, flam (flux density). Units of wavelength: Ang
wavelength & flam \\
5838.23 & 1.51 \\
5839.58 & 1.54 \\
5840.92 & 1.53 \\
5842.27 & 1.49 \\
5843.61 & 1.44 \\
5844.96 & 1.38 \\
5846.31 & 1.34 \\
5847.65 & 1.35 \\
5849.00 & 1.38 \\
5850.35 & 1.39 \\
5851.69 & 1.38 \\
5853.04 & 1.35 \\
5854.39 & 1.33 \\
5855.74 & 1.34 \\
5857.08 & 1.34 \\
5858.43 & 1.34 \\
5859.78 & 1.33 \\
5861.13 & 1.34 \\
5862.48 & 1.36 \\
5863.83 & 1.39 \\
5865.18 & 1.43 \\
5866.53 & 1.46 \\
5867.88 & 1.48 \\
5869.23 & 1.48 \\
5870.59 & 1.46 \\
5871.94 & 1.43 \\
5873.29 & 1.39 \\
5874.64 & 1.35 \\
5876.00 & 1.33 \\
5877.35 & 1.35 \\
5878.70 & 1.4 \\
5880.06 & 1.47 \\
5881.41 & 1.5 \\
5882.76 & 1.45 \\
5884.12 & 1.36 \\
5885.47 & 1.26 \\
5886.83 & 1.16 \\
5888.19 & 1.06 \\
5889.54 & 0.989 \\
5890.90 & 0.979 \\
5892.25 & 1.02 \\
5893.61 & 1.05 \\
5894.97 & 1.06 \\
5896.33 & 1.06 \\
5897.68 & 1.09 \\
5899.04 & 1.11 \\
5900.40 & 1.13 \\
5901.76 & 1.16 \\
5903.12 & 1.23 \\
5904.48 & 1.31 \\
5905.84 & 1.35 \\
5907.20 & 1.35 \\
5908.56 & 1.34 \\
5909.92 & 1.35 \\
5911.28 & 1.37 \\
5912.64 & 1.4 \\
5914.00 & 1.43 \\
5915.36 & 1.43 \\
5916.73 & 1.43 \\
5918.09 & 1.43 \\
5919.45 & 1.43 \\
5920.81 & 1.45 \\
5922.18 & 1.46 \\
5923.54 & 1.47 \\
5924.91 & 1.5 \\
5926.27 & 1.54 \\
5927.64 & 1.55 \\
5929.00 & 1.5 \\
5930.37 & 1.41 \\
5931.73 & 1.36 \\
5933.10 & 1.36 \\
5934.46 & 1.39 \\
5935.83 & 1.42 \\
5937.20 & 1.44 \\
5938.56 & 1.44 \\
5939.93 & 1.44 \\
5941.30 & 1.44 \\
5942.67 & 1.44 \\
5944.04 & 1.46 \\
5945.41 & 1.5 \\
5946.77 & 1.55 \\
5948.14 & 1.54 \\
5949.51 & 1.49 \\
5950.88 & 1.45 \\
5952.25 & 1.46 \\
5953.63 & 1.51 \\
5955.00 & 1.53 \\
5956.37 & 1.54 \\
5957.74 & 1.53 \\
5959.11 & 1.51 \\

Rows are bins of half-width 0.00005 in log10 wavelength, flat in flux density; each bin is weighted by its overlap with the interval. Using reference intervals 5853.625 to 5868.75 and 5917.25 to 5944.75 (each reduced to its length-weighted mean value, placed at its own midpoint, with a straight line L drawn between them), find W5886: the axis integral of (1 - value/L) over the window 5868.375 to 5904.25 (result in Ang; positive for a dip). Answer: 4.0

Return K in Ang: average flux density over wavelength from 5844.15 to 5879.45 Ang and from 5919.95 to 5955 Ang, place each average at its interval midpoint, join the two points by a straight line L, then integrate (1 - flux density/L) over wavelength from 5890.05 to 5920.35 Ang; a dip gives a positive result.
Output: 3.8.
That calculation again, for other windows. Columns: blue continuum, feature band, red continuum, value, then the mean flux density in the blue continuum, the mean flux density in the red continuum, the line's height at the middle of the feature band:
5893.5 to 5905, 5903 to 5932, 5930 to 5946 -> -3.4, 1.13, 1.42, 1.27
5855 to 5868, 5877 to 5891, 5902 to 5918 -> 0.9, 1.38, 1.36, 1.37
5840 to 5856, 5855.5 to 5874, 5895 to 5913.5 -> -0.7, 1.4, 1.25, 1.35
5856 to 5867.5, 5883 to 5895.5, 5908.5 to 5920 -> 2.5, 1.38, 1.4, 1.39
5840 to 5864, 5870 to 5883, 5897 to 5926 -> -0.4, 1.38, 1.35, 1.37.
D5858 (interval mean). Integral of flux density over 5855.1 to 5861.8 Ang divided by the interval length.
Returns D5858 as 1.34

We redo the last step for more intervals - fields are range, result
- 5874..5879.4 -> 1.36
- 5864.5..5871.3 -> 1.46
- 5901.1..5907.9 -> 1.28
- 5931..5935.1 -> 1.37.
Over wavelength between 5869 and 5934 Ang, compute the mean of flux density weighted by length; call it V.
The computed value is 1.32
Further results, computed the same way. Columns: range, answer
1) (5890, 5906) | 1.12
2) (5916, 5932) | 1.46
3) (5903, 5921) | 1.38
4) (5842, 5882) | 1.39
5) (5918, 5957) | 1.47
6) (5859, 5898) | 1.29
